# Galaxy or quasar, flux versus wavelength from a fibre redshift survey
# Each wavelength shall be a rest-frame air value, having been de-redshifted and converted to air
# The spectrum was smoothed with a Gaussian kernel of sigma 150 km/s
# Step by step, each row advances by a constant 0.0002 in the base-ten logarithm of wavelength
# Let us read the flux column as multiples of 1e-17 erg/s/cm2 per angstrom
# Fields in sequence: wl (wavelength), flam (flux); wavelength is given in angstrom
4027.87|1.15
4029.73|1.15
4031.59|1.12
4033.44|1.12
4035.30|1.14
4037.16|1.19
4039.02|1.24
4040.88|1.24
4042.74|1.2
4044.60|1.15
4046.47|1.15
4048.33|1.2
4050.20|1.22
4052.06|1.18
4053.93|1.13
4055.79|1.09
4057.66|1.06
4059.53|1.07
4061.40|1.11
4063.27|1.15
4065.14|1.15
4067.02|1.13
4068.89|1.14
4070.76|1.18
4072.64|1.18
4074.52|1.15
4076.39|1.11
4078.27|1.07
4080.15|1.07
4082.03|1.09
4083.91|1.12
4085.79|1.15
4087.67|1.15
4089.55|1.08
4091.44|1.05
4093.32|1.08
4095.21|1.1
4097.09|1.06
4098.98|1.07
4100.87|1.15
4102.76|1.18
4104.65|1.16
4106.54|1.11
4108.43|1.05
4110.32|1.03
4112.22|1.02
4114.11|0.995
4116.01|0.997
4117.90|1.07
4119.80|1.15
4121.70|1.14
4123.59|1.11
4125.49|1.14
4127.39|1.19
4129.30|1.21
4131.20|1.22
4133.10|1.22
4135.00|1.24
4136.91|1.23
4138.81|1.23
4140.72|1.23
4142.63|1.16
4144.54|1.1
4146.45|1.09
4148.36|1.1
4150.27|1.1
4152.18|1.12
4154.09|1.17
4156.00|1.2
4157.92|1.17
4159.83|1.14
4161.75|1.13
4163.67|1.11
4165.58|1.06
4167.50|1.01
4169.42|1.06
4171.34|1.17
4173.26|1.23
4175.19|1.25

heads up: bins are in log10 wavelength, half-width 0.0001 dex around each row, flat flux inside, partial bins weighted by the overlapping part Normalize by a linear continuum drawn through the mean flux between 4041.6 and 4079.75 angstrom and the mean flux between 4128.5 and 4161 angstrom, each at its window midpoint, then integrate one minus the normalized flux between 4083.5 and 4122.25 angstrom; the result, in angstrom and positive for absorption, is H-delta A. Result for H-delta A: 2.2 angstrom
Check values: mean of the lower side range 1.14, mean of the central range 1.09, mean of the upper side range 1.17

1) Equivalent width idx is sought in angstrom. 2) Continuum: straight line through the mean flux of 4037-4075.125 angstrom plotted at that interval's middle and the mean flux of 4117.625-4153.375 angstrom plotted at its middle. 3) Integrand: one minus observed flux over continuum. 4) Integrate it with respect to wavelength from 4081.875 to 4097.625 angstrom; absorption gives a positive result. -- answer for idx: 0.82 angstrom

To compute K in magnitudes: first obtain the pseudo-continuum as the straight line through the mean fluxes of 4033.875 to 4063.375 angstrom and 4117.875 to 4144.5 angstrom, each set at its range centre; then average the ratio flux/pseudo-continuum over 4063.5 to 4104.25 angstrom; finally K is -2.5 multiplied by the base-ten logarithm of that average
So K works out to 0.047 mag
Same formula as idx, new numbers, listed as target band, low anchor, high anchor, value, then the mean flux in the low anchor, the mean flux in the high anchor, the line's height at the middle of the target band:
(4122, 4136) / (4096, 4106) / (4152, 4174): -0.8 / 1.12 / 1.13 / 1.13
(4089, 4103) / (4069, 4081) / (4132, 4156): 0.6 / 1.13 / 1.17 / 1.14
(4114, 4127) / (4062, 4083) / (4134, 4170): 0.5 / 1.13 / 1.14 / 1.14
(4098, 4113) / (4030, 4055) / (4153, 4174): 0.7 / 1.17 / 1.13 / 1.15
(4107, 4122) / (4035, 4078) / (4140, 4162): 1.2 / 1.15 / 1.14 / 1.15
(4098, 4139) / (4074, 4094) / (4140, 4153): -0.6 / 1.1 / 1.13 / 1.12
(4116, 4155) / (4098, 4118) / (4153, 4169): -2.0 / 1.08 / 1.12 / 1.1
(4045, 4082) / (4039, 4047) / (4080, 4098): 0.5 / 1.19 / 1.1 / 1.15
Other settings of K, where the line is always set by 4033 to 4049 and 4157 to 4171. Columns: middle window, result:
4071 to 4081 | 0.04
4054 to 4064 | 0.07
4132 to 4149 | -0.06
